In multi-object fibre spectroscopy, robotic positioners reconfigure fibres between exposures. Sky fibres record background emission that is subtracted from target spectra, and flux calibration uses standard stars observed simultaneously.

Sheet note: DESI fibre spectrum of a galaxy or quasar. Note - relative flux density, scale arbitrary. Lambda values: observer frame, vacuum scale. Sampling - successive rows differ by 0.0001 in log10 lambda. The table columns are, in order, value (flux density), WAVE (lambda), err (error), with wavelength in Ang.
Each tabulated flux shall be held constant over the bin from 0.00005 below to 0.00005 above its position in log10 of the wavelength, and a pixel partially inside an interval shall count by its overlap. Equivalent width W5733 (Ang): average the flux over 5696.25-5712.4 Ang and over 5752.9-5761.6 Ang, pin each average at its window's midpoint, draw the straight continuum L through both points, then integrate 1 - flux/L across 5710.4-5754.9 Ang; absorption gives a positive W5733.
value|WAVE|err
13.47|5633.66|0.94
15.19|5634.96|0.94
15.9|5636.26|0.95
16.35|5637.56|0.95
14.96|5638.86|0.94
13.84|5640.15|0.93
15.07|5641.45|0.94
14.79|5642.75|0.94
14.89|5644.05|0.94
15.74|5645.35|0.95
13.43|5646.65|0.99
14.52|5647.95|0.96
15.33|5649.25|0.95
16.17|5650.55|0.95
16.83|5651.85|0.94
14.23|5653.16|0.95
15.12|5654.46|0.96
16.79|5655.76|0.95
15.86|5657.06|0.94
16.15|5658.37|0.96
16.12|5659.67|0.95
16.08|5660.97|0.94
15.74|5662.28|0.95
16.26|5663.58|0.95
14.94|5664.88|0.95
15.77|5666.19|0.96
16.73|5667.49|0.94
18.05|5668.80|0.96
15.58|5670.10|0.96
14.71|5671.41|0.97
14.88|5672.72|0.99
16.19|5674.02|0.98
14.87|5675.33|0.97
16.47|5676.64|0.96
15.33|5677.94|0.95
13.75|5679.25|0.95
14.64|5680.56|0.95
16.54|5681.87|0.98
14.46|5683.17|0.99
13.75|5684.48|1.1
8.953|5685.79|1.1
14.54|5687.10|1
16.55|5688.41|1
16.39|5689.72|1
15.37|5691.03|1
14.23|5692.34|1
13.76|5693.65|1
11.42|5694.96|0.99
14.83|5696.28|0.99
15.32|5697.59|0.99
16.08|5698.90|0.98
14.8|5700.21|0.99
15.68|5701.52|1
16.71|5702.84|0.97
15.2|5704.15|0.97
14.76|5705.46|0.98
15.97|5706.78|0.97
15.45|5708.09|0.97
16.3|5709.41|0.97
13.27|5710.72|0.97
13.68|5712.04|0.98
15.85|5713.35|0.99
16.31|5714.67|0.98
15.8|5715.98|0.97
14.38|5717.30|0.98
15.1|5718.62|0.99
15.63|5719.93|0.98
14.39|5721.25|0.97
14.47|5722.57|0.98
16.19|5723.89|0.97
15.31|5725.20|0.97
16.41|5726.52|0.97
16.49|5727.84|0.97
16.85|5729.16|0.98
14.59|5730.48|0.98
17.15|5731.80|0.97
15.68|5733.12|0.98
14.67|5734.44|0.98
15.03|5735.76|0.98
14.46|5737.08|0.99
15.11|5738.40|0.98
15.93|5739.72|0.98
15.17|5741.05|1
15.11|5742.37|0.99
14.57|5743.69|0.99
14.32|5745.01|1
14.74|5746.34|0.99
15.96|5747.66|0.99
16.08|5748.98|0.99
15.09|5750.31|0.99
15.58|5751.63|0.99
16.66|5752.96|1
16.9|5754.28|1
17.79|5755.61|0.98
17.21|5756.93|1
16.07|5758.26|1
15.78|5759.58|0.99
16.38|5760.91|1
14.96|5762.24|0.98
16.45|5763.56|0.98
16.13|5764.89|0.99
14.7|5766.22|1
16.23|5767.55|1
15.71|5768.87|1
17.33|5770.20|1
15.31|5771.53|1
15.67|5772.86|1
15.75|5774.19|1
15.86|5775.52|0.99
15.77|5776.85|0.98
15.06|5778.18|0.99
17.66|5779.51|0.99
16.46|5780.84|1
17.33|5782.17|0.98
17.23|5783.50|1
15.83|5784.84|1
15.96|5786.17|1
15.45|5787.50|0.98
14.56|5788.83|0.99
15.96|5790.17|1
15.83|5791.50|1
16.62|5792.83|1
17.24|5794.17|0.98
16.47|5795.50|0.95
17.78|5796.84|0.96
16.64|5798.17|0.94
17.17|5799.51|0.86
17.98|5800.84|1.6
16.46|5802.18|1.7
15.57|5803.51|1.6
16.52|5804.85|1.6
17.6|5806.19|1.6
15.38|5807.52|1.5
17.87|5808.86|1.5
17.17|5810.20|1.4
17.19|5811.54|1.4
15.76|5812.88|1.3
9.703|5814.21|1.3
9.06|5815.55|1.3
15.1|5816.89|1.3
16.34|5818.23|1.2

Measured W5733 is 1.8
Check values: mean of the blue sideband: 15.3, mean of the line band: 15.4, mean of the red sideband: 16.7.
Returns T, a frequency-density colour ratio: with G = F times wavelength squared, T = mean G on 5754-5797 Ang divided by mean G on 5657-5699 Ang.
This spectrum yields 1.11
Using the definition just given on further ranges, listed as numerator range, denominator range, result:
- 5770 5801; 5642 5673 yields 1.09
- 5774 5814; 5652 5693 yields 1.12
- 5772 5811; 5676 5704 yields 1.15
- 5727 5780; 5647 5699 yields 1.07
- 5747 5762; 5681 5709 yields 1.12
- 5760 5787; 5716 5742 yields 1.06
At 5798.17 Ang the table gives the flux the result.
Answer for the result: 16.64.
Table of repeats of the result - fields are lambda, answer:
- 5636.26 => 15.9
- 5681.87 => 16.54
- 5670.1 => 15.58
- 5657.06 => 15.86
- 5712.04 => 13.68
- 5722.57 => 14.47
